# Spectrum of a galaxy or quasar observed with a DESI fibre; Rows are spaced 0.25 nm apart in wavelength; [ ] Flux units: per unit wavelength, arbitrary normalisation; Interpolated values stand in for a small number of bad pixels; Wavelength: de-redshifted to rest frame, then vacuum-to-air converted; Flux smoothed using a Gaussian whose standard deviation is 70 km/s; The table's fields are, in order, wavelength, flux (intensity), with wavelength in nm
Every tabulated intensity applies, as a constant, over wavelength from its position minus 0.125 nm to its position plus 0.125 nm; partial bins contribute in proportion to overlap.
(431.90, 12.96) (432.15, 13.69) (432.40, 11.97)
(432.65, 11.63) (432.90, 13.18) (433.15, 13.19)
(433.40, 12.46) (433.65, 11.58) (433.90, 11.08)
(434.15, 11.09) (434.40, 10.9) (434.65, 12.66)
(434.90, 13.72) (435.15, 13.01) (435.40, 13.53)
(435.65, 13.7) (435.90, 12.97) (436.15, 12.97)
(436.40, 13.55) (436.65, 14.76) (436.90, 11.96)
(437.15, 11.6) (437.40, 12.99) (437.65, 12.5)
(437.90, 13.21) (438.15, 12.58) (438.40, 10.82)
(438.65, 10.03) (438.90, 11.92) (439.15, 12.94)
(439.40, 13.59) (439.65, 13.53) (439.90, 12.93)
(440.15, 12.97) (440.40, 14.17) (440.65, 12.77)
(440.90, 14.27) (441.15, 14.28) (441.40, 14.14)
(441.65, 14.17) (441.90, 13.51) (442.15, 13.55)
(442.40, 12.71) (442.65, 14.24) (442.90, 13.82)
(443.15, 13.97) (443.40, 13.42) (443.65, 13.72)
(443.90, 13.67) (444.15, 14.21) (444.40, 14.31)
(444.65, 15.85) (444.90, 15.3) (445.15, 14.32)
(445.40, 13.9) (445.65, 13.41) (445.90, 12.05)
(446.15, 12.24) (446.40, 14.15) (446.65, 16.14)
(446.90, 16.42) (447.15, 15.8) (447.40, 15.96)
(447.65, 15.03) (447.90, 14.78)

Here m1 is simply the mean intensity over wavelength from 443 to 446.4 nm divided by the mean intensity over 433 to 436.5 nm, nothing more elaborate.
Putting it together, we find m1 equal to 1.10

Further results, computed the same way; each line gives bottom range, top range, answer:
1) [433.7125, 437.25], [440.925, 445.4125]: 1.11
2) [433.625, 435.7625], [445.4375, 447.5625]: 1.17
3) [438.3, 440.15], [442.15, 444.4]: 1.12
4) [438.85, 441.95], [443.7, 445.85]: 1.06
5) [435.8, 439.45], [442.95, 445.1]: 1.14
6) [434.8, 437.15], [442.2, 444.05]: 1.03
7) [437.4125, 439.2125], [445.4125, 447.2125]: 1.18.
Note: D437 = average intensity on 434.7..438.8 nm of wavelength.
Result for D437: 12.7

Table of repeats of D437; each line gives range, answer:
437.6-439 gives 11.8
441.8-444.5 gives 13.7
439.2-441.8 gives 13.7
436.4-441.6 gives 12.9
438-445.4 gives 13.5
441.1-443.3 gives 13.8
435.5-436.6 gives 13.4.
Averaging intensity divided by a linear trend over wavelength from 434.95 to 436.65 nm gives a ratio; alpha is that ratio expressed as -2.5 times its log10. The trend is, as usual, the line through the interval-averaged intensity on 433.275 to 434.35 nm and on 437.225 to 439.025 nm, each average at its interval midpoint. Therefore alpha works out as -0.15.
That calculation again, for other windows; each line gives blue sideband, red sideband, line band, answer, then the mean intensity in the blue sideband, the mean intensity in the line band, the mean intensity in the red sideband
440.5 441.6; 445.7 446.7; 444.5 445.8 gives -0.075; 13.9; 14.5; 13.4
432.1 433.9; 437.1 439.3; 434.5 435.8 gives -0.086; 12.4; 13.3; 12.1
